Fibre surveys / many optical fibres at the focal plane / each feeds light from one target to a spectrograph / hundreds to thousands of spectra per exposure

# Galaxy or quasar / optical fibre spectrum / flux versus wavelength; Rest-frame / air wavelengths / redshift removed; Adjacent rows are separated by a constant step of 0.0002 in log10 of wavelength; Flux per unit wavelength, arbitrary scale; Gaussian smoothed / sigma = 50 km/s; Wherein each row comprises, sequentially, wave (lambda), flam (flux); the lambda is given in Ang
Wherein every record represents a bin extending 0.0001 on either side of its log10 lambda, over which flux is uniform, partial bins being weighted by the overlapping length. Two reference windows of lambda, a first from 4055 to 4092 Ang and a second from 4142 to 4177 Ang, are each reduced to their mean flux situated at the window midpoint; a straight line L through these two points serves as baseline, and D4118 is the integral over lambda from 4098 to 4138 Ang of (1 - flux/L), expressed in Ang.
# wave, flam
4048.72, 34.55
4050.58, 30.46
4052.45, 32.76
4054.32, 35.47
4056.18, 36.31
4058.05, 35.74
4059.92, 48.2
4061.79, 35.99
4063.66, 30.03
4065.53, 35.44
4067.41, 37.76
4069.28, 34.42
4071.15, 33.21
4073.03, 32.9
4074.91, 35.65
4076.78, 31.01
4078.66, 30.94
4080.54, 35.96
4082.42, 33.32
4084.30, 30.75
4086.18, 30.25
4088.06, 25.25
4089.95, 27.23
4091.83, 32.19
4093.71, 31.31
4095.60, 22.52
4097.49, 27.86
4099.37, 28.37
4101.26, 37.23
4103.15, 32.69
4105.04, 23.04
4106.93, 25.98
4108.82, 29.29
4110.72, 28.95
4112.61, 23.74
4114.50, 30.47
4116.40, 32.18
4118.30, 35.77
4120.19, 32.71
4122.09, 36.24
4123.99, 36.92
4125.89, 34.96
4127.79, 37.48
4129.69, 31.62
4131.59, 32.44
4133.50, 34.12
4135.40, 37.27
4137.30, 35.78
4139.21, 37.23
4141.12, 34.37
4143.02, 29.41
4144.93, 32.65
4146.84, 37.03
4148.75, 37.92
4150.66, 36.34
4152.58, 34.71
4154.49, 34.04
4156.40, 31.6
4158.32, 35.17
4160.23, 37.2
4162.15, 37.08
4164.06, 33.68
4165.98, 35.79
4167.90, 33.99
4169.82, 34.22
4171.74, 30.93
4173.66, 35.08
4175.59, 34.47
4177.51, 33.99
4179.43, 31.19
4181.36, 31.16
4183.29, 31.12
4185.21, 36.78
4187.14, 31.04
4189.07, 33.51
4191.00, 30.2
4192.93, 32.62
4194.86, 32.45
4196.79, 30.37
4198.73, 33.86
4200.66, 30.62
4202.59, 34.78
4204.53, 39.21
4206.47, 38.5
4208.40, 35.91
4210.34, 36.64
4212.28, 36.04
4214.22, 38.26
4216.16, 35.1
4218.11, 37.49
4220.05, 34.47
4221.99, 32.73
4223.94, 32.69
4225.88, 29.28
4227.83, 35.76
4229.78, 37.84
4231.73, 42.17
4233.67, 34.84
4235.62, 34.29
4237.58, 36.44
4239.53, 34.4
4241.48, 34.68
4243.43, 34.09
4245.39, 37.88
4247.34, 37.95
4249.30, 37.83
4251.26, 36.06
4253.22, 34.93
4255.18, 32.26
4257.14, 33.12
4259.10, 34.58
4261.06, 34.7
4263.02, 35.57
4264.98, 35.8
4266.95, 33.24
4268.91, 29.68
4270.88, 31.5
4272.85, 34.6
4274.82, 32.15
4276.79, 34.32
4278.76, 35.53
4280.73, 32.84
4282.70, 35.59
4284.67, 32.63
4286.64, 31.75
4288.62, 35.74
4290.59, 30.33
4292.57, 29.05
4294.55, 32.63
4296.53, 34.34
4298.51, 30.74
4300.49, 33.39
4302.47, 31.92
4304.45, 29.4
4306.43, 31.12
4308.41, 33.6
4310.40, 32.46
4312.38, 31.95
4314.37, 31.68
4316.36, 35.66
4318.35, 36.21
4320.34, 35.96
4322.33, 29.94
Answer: 2.3 Ang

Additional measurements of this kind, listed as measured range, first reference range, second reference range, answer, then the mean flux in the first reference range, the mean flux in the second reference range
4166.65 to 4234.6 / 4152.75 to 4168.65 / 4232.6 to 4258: 1.54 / 34.8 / 35.3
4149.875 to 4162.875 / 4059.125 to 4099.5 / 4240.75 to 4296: -0.84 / 32.3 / 34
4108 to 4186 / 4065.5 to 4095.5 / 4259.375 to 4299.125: -3.51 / 32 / 33.2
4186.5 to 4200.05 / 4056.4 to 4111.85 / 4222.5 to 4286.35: 0.66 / 31.9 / 34.6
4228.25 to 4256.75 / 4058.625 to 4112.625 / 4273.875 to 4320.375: -3.06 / 31.6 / 32.9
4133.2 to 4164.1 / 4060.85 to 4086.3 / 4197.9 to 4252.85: -0.45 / 33.5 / 35.7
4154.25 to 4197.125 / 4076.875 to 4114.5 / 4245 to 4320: -3.12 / 29.4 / 33.5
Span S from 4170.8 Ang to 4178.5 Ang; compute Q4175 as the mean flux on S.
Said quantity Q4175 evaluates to 33.6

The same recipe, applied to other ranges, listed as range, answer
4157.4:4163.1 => 36.5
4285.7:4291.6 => 32.6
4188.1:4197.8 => 31.8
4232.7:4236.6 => 34.6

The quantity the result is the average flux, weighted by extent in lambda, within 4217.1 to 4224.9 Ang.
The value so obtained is 34.3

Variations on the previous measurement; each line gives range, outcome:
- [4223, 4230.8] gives 33.9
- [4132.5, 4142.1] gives 35.7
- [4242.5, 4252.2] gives 36.8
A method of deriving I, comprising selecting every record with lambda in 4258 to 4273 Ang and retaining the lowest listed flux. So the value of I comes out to 29.68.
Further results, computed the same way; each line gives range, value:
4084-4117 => 22.52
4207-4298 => 29.05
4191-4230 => 29.28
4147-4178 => 30.93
